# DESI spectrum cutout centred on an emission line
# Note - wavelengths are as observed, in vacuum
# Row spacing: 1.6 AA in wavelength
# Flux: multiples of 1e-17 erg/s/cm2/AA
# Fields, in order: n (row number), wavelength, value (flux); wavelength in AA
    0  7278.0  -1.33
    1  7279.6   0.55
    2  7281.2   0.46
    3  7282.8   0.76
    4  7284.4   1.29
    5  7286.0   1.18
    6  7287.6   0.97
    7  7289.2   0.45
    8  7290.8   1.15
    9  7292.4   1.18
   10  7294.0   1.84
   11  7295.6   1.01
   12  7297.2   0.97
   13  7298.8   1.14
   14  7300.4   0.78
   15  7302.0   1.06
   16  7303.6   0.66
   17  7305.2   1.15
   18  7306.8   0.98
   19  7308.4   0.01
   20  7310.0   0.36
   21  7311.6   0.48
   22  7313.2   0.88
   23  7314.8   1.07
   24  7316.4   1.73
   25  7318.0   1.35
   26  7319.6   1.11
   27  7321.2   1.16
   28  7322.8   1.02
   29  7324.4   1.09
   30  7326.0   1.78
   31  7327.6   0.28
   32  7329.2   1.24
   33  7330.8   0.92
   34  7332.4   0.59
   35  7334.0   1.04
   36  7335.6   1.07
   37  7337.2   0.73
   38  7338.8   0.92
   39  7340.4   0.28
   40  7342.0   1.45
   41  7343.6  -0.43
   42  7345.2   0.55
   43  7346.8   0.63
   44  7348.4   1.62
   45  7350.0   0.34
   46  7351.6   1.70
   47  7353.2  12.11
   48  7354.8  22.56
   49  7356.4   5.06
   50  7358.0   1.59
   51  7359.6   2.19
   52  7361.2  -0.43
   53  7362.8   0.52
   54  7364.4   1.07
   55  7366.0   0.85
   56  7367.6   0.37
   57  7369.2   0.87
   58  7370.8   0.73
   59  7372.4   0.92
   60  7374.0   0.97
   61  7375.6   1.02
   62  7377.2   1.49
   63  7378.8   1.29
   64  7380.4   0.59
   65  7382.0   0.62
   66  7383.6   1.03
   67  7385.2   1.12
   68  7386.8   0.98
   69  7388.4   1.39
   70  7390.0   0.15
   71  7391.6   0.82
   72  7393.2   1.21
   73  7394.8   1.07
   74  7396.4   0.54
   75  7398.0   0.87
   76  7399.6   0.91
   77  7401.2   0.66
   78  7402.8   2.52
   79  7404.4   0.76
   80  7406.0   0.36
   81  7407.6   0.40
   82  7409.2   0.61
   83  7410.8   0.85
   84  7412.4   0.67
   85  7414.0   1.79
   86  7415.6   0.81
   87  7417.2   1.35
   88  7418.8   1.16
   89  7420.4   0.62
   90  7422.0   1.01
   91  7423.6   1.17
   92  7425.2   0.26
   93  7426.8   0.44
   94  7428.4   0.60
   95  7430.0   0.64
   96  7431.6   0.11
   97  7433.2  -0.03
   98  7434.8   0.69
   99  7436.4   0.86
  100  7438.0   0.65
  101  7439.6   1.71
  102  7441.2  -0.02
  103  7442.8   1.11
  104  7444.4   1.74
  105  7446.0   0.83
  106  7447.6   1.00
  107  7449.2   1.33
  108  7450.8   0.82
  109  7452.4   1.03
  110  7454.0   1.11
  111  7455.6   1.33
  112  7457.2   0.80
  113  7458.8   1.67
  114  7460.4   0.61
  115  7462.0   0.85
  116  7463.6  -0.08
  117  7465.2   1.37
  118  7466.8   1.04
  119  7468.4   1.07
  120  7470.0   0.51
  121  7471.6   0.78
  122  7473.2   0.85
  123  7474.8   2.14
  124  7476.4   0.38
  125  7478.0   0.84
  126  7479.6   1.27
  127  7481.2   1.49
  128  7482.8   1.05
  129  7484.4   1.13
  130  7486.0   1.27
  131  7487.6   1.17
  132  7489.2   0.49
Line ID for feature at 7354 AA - H-alpha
